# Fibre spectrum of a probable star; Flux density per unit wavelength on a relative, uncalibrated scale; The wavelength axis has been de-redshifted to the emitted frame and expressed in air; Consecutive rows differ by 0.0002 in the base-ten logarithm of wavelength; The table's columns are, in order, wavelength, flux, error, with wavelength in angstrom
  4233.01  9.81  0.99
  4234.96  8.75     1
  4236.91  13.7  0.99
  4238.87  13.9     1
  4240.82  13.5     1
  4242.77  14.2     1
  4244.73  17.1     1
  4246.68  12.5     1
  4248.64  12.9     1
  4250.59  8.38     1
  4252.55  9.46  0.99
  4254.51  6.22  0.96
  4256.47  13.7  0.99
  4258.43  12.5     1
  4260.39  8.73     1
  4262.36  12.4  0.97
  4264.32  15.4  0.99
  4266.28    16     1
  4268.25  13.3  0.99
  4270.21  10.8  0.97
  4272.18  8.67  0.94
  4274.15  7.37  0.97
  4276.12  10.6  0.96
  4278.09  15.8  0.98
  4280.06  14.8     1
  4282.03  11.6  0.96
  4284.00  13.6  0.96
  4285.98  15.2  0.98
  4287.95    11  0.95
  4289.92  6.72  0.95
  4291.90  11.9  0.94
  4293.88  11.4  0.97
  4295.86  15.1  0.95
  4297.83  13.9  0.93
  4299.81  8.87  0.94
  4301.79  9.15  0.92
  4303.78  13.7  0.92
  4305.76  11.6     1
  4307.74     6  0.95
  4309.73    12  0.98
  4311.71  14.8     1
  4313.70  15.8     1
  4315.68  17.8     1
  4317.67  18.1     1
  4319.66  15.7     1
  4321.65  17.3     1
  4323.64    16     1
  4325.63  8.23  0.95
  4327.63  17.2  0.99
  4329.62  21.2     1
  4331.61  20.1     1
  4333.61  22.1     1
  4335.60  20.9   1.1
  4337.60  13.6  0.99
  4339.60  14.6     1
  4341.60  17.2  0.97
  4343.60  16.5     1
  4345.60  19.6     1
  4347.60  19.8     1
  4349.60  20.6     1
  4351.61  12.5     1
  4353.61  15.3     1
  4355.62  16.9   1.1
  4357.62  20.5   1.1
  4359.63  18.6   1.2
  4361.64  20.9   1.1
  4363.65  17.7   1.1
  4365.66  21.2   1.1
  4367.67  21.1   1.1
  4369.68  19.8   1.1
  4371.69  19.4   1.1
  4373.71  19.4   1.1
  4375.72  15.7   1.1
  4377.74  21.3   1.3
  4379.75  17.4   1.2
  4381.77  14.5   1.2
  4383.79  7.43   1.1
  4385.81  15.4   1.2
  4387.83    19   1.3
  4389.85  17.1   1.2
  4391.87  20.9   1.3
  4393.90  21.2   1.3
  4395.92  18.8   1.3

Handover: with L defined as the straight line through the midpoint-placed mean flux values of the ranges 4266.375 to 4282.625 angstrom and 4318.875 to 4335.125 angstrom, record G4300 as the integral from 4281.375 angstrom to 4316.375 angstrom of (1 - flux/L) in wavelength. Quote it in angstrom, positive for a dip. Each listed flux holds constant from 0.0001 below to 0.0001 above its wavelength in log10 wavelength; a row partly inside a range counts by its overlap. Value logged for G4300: 5.3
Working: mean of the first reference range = 11.9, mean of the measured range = 12.2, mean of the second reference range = 17.4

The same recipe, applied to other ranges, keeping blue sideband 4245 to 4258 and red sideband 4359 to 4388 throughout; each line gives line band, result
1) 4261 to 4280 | -0.5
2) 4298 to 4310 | 3.1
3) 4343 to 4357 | -0.8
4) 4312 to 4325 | -1.5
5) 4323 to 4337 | -2.2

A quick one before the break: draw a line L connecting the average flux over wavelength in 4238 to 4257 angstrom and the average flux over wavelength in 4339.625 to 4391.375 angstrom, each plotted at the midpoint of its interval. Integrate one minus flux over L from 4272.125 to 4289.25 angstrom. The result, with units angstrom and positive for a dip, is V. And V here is 2.0 angstrom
